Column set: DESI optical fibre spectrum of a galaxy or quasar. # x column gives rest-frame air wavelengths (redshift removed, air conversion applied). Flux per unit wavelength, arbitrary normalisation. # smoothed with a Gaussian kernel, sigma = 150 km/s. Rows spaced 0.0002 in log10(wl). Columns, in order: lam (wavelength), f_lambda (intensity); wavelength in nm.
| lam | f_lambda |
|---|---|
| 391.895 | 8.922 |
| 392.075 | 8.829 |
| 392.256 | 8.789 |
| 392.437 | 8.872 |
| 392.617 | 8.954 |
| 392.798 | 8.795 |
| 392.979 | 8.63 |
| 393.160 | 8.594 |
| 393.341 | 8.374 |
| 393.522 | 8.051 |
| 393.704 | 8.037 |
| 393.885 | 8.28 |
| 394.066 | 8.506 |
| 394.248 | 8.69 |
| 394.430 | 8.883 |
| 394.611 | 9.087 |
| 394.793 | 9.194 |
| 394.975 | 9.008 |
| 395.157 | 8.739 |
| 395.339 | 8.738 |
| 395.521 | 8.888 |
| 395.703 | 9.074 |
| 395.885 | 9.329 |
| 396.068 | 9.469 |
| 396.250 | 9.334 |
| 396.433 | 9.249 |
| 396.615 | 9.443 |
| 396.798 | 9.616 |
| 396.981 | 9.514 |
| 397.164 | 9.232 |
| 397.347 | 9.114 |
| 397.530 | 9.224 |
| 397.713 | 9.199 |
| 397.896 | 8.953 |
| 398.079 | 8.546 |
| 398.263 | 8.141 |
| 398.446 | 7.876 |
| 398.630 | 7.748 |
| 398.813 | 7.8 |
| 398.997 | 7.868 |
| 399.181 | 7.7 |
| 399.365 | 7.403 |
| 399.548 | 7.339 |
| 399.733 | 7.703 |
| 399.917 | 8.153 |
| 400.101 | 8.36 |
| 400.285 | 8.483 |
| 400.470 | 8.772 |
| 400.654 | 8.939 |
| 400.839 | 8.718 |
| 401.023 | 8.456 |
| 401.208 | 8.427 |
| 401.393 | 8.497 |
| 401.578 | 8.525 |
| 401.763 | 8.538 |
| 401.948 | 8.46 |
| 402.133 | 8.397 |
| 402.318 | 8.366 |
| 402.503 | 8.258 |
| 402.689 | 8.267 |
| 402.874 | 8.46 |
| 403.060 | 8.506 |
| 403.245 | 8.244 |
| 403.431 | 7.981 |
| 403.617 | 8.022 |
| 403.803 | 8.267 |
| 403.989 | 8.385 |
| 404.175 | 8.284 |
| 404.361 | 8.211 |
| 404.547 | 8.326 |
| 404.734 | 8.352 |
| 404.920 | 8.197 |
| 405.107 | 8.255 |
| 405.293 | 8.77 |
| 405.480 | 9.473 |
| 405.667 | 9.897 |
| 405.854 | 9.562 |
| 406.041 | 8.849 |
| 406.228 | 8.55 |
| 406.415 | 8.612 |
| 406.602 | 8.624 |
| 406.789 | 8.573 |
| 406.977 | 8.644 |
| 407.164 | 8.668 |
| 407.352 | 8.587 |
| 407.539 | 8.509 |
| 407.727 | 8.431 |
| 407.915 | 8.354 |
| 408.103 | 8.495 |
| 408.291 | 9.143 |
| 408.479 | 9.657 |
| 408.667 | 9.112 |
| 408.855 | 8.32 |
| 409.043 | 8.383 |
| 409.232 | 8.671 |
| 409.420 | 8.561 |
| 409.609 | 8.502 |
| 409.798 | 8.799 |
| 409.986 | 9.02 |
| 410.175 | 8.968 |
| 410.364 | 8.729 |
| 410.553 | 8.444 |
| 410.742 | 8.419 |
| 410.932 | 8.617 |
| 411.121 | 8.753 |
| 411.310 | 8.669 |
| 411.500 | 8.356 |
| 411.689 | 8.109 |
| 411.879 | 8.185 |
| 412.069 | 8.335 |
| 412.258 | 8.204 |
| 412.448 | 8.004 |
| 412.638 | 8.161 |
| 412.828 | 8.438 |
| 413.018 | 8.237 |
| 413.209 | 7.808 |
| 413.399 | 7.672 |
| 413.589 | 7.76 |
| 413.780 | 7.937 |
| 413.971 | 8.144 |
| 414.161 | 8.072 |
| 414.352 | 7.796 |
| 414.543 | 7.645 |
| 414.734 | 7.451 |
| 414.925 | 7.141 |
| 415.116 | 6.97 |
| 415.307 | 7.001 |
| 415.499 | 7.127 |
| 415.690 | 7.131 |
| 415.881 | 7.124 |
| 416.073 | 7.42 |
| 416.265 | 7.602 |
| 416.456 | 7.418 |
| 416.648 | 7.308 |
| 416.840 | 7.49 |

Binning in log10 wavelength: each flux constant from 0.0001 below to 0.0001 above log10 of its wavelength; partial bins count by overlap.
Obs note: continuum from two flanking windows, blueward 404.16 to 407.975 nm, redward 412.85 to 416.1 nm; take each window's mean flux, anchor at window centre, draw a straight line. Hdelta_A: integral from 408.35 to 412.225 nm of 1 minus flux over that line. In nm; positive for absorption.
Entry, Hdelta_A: -0.24 nm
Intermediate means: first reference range 8.66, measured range 8.63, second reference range 7.58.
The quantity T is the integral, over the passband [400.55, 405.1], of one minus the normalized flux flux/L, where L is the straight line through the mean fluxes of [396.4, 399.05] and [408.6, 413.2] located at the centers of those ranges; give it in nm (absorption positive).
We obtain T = 0.15 nm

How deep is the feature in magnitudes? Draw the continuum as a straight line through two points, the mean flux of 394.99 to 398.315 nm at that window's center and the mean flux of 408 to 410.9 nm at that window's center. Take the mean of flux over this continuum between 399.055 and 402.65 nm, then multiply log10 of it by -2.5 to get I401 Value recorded 0.088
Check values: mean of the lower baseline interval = 9.11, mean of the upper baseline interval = 8.74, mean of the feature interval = 8.29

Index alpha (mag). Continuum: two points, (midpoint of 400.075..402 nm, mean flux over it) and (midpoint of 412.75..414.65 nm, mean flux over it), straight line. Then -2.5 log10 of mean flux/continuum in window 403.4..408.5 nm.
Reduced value -0.04 mag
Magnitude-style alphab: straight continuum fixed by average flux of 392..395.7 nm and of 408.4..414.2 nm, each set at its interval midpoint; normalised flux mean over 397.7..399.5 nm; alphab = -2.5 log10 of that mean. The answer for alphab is 0.07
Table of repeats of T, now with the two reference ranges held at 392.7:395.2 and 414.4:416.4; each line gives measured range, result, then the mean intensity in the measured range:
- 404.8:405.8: -0.13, 8.93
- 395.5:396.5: -0.09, 9.24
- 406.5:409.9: -0.41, 8.67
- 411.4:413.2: -0.18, 8.2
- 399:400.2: 0.07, 7.79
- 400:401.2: -0.06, 8.61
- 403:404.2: -0.03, 8.23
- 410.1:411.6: -0.21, 8.61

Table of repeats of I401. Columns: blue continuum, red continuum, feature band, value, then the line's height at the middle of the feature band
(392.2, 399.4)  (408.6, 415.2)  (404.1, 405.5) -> 0.003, 8.46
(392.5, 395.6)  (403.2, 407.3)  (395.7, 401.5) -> 0.004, 8.64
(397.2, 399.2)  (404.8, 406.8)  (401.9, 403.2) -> 0.037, 8.67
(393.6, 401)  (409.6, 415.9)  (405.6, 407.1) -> -0.074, 8.3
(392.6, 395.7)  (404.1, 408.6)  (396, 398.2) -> -0.065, 8.69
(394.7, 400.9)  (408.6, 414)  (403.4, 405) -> 0.039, 8.54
